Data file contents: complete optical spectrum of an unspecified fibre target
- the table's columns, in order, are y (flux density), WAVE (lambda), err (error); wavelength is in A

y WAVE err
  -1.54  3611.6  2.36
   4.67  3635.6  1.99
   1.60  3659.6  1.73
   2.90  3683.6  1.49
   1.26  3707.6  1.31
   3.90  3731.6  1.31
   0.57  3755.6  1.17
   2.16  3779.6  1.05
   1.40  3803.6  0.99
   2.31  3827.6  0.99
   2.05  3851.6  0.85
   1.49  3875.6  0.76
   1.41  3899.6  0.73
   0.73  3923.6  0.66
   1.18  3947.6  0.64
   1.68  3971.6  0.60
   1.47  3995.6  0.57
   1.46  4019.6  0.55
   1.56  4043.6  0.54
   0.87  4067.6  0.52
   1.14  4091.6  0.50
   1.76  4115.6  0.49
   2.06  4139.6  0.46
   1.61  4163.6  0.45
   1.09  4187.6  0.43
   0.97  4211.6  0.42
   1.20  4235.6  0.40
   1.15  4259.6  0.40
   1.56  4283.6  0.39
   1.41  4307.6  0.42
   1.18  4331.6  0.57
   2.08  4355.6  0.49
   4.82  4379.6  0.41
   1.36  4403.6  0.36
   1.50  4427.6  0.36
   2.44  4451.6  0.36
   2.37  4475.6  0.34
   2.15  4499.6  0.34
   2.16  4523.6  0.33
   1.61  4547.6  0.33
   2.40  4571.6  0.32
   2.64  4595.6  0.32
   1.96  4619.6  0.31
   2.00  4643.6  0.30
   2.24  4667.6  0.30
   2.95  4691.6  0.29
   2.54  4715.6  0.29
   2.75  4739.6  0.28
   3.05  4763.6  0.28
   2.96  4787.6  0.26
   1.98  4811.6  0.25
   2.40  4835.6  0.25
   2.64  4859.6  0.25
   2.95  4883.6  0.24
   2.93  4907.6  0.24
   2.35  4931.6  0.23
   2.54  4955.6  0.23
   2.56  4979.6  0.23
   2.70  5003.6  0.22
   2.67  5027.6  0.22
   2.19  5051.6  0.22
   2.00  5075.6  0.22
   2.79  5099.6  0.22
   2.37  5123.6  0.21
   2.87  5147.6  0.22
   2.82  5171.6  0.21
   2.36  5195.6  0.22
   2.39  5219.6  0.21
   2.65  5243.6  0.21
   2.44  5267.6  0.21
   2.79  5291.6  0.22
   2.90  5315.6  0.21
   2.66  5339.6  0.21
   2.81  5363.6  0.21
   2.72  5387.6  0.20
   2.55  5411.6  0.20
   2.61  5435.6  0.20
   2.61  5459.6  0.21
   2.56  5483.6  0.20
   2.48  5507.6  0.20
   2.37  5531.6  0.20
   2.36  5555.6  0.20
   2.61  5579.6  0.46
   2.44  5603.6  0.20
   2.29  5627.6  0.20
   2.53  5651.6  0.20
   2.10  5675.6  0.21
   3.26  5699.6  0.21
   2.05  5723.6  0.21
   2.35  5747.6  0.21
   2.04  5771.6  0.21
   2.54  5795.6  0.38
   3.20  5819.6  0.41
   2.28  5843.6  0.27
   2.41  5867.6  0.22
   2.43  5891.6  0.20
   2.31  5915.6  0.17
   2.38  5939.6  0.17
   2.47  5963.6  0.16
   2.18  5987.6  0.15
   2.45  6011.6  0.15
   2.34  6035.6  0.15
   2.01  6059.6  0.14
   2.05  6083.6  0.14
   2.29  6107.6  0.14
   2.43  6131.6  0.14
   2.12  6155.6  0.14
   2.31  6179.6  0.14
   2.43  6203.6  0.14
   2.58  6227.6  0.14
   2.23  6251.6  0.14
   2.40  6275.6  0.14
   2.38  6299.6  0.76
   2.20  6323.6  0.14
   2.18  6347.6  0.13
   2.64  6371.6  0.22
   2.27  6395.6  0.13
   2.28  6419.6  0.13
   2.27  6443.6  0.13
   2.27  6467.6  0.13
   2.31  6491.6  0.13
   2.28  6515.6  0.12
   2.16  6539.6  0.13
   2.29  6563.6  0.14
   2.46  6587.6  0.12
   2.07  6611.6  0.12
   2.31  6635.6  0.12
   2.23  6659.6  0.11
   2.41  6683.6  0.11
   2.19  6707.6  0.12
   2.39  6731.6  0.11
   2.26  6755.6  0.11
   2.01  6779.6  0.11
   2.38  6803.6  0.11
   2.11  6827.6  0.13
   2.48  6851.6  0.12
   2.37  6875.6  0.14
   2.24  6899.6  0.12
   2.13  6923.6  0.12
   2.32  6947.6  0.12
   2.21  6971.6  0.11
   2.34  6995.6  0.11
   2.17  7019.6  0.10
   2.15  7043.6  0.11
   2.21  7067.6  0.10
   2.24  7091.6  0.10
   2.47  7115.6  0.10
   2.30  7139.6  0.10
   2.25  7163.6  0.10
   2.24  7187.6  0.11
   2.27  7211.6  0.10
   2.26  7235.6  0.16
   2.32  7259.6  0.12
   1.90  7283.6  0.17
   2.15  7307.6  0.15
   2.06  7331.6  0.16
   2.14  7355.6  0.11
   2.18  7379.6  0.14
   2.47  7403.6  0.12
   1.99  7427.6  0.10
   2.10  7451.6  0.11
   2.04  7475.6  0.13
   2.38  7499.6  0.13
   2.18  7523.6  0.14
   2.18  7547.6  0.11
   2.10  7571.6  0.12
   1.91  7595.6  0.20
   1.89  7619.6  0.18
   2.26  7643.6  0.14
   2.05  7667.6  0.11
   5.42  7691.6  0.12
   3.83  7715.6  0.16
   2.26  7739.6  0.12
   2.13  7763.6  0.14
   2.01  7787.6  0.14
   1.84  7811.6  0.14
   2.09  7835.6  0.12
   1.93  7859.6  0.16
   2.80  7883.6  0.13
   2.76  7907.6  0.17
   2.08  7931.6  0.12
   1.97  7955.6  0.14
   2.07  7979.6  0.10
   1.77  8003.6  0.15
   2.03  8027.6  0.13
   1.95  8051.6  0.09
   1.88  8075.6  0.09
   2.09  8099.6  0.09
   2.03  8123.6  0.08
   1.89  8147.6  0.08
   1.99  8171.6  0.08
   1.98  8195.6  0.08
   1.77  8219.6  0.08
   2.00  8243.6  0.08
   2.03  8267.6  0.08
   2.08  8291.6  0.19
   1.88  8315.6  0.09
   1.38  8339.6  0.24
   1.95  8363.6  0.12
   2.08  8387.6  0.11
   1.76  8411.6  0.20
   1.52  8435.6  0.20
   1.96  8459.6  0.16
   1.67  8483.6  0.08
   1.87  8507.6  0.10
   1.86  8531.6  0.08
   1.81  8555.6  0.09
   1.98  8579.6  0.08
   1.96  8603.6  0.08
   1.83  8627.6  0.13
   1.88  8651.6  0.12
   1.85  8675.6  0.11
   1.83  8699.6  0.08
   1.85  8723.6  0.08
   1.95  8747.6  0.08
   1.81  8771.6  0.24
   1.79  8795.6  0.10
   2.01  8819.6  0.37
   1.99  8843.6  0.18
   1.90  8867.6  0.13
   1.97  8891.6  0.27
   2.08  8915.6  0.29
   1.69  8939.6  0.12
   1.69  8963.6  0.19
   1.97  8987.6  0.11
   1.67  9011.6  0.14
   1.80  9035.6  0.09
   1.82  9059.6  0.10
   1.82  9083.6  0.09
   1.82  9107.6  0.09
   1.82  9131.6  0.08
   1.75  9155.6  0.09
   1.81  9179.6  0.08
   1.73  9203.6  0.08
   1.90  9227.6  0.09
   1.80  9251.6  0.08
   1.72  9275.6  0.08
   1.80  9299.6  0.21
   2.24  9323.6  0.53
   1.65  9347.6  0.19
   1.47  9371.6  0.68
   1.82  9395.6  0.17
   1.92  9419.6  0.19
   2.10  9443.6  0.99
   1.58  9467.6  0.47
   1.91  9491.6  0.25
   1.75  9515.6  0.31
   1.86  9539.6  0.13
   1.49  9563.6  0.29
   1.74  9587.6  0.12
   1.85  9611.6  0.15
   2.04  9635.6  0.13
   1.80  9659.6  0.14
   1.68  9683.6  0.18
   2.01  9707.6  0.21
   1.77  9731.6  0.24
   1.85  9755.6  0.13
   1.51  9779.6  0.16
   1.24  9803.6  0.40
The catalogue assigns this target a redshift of 0.173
